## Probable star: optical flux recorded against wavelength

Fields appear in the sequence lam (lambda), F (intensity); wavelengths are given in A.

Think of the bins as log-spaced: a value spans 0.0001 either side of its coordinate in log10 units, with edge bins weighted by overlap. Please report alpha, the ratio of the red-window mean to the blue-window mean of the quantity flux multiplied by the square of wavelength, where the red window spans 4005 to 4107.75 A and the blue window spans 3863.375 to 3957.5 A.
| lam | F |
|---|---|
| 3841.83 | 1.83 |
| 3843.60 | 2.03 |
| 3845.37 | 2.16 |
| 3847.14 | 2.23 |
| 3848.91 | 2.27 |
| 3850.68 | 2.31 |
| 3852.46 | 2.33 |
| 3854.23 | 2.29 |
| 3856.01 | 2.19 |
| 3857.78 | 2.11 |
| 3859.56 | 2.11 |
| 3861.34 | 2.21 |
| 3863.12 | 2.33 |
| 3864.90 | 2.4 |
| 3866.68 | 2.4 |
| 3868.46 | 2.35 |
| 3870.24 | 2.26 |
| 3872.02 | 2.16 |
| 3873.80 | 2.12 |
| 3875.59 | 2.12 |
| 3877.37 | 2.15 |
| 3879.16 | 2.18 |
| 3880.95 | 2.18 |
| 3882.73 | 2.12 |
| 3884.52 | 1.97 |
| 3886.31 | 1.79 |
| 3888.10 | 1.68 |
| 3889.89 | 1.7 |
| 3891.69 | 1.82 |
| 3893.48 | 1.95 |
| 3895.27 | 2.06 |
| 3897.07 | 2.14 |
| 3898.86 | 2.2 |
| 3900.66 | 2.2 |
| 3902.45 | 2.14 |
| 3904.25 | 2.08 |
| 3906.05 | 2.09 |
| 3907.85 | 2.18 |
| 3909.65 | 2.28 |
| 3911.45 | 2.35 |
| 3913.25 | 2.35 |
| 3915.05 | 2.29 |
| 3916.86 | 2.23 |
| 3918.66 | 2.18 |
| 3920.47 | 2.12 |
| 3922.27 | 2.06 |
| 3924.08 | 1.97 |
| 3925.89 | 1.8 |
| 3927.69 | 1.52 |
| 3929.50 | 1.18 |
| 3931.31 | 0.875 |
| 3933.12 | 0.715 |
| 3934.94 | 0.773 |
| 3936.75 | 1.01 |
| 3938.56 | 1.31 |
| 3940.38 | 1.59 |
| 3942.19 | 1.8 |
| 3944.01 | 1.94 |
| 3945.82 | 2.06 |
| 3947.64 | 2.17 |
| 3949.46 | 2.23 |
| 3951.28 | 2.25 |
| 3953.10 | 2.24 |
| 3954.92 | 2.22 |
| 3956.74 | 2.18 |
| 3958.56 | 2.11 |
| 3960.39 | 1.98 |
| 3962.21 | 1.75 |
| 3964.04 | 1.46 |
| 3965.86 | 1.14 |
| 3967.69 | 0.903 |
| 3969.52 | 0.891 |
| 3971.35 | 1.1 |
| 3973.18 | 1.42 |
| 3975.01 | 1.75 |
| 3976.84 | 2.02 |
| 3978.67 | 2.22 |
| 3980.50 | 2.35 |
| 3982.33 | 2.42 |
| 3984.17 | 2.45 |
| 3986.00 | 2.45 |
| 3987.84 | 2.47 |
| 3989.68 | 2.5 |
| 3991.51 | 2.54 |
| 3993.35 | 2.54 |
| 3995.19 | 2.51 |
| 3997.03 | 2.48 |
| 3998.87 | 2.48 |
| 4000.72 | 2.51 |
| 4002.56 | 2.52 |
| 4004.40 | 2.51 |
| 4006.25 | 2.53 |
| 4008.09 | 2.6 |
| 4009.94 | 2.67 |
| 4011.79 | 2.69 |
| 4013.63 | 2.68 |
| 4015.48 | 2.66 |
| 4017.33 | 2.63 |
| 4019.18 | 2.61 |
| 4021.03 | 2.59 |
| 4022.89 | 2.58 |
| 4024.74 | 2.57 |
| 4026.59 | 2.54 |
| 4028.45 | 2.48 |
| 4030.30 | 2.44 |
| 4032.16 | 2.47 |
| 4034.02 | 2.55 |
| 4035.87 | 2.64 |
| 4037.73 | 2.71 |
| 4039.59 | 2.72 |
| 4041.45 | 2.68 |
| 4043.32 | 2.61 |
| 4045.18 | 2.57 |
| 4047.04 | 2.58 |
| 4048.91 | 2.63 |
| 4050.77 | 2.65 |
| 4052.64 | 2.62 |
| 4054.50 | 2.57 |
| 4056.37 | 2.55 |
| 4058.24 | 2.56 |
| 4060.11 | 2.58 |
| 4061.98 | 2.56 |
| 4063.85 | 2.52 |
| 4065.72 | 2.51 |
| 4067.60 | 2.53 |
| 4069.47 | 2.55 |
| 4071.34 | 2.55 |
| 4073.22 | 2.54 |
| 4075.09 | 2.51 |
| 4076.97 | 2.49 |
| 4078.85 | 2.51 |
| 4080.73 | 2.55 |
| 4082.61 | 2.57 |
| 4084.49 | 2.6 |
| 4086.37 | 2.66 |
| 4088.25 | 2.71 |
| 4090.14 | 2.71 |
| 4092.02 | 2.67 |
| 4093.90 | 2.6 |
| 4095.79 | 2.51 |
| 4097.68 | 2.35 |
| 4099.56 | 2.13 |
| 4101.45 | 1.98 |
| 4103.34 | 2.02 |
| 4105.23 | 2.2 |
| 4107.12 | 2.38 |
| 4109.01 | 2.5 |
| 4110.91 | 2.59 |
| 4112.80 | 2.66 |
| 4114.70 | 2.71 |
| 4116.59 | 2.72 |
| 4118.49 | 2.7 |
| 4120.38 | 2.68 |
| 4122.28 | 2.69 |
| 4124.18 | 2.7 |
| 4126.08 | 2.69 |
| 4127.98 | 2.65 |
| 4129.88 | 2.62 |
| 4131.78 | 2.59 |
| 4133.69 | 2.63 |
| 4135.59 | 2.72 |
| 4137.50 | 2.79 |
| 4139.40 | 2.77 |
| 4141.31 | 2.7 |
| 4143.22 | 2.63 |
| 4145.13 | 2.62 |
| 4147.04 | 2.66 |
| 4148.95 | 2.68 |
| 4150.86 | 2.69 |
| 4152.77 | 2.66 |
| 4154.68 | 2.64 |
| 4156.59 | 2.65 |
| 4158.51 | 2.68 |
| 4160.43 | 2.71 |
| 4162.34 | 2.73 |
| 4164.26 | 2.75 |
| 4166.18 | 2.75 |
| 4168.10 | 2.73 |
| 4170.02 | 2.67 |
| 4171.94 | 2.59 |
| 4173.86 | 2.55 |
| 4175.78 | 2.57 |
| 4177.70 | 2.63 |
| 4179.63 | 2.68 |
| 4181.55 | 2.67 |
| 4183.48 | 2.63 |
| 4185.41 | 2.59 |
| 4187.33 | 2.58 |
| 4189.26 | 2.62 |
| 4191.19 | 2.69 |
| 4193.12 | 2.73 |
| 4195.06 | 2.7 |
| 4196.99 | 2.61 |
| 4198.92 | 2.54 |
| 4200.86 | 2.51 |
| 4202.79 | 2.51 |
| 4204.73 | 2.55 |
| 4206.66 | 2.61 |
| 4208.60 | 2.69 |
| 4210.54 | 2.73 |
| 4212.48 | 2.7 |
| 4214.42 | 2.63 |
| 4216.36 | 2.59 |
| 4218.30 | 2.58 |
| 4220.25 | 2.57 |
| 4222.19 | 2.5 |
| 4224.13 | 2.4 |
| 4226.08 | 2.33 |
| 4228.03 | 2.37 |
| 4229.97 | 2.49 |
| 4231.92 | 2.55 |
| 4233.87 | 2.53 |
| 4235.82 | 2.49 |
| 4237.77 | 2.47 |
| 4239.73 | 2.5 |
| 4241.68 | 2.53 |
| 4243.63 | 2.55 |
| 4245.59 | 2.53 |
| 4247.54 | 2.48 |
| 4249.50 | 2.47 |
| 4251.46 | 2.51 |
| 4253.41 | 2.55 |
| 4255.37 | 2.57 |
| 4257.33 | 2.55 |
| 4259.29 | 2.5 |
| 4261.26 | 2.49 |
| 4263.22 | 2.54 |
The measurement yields 1.39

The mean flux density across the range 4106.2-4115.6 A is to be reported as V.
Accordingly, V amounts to 2.57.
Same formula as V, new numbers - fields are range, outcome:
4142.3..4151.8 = 2.66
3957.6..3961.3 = 2.05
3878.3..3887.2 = 2.05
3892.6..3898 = 2.05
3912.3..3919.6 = 2.26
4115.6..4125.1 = 2.7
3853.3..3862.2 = 2.18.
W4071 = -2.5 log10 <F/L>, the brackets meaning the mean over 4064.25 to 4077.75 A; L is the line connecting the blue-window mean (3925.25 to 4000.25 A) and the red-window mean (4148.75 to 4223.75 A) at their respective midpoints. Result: -0.13 mag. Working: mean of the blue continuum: 1.85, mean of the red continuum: 2.64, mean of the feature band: 2.53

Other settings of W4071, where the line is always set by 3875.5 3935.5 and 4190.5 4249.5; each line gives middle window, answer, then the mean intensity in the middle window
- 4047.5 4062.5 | -0.165 mag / 2.59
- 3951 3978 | 0.209 mag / 1.69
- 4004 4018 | -0.223 mag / 2.63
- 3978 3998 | -0.172 mag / 2.45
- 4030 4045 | -0.189 mag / 2.61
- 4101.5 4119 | -0.059 mag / 2.47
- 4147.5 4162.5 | -0.108 mag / 2.68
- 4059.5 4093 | -0.138 mag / 2.57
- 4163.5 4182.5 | -0.085 mag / 2.66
